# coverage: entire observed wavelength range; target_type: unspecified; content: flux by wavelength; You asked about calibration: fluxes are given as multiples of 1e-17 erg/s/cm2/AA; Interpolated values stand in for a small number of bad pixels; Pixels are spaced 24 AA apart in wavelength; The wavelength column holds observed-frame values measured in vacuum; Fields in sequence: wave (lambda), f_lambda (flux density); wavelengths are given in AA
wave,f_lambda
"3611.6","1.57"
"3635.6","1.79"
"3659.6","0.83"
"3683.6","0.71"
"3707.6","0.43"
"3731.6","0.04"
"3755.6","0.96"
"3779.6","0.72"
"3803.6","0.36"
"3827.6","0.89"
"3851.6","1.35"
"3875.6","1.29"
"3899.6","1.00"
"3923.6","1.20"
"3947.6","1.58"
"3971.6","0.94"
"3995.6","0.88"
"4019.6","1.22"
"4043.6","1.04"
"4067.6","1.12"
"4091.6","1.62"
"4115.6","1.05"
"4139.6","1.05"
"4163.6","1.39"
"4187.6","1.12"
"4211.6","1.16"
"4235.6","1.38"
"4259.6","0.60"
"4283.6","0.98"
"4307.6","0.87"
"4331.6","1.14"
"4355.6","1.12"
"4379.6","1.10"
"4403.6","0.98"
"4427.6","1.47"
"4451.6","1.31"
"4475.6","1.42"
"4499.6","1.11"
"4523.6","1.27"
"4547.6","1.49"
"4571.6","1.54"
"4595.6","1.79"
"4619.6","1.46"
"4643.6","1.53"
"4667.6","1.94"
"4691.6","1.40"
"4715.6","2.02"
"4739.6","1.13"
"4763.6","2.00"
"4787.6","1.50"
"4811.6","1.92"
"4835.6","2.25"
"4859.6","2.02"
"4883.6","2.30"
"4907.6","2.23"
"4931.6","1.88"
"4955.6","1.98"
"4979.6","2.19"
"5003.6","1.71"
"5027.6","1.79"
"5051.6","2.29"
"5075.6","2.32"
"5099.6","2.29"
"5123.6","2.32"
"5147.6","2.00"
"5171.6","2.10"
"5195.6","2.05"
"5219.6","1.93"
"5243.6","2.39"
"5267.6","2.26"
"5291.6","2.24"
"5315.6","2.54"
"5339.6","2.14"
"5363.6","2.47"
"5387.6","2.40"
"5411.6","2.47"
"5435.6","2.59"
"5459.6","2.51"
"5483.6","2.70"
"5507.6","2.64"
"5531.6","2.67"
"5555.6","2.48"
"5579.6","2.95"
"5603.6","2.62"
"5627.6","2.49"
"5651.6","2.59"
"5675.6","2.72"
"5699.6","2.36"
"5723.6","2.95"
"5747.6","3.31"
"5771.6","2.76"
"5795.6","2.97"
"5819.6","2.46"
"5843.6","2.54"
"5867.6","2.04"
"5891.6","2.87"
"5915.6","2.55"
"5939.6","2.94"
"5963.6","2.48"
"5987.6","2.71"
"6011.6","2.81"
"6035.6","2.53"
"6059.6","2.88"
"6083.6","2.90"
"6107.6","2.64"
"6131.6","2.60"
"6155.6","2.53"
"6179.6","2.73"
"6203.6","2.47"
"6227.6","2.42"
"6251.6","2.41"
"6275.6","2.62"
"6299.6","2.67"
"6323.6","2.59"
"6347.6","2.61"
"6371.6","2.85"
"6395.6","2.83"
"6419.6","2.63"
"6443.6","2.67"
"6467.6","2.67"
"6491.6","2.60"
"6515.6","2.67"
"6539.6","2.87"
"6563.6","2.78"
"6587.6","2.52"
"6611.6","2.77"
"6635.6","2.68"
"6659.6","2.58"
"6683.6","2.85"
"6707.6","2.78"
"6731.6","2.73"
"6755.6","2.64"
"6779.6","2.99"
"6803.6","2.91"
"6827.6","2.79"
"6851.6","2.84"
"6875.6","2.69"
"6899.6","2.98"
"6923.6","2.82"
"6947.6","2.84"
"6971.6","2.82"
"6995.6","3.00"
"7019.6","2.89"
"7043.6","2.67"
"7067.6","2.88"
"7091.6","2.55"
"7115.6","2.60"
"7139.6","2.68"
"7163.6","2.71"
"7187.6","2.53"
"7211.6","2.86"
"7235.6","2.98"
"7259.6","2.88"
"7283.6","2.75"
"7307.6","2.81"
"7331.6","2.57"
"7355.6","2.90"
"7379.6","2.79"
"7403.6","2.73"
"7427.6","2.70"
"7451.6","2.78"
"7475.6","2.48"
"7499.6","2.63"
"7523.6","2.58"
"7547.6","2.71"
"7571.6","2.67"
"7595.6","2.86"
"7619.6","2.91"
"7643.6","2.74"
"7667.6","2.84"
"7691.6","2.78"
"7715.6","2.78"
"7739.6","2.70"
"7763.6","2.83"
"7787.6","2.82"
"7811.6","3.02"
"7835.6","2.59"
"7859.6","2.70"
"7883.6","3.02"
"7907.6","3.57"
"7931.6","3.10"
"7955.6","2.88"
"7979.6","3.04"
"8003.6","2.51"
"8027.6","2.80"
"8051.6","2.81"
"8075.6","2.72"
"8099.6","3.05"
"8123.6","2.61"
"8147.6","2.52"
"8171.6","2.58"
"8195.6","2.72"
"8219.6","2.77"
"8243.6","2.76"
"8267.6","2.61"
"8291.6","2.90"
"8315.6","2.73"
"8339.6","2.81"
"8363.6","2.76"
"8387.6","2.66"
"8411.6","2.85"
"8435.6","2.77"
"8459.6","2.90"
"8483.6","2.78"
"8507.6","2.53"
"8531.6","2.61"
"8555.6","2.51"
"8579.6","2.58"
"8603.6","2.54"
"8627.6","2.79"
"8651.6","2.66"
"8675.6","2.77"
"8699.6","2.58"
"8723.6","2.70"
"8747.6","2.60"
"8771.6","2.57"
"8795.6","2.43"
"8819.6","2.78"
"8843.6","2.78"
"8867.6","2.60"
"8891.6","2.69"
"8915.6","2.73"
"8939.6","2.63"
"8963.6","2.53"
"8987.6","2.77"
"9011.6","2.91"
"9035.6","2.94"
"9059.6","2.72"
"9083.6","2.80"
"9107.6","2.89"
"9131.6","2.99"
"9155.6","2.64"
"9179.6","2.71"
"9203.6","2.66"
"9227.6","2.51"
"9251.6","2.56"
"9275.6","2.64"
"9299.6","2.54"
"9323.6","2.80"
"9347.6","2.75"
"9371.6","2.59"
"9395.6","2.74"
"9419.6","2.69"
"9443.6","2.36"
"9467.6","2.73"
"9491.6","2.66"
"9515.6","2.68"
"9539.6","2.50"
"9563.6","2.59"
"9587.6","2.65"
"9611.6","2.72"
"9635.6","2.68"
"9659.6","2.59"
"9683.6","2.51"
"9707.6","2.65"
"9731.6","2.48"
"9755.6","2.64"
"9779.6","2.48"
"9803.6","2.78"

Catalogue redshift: 0.20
